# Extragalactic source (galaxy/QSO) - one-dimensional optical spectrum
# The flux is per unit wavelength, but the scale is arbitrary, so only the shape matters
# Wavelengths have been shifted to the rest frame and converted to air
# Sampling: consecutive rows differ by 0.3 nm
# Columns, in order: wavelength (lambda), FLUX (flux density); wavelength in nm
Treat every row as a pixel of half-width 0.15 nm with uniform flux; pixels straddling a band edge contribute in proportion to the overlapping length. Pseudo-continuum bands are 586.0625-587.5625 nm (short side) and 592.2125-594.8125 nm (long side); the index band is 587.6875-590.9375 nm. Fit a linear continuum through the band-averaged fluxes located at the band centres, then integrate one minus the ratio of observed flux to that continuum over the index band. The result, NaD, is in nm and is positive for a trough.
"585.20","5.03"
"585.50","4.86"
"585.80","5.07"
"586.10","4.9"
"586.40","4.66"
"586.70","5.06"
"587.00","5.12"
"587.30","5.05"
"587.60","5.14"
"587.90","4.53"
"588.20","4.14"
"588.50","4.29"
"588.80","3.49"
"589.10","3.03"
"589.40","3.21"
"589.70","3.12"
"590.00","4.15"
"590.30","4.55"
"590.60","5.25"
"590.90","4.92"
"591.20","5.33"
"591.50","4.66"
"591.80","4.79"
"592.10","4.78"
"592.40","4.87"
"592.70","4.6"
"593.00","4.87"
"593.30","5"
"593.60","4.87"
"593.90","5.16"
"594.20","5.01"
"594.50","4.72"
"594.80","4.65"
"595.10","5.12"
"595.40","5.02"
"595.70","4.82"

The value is 0.58 nm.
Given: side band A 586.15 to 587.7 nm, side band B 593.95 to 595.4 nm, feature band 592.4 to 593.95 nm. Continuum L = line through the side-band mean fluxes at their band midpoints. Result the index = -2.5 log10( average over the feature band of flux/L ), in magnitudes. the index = 0.01 mag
